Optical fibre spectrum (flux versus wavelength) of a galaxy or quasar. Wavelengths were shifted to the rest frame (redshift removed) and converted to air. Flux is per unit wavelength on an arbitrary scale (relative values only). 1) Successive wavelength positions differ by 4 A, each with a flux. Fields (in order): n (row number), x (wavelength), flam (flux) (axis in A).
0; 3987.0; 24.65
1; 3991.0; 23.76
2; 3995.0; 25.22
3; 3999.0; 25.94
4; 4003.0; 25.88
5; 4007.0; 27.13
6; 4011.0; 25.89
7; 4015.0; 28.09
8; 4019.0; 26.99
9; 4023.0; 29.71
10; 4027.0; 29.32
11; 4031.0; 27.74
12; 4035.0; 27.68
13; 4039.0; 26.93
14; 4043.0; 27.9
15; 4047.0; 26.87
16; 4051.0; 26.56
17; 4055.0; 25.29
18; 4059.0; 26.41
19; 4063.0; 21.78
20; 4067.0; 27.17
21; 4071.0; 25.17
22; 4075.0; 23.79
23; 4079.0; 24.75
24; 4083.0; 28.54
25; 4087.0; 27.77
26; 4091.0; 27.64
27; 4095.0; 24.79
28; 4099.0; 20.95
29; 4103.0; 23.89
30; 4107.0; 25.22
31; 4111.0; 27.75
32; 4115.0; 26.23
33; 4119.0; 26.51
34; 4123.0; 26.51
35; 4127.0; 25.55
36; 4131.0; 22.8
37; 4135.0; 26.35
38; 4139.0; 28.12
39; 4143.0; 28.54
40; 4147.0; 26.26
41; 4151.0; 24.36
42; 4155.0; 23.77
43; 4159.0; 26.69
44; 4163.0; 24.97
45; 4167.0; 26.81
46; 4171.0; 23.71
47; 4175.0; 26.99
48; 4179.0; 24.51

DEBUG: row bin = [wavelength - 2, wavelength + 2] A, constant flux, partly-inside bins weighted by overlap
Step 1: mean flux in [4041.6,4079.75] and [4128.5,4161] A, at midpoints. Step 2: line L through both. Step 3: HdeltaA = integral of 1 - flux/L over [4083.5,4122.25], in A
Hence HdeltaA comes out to -0.1 A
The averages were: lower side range 25.6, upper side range 25.9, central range 25.8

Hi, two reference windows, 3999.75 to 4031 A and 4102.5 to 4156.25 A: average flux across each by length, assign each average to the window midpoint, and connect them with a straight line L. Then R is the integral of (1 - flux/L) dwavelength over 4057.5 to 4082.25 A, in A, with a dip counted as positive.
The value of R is 1.6 A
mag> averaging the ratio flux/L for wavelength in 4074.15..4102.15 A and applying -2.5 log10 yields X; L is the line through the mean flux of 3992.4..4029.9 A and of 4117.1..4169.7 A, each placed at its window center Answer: 0.04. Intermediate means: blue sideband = 27.1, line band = 25.5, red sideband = 25.9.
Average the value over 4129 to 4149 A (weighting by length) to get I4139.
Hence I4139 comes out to 26.4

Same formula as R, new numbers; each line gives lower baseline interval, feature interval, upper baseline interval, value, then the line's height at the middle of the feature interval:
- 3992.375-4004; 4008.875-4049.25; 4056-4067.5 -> -3.97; 25.2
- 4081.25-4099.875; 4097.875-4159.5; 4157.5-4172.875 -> 0.52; 25.9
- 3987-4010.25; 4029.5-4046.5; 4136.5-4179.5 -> -1.24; 25.6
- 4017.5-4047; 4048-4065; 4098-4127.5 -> 1.32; 27.2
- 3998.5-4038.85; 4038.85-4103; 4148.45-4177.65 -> 2.45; 26.7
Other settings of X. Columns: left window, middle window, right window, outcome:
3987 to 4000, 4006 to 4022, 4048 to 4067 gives -0.09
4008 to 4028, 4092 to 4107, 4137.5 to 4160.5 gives 0.13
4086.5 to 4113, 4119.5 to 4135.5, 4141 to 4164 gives 0.01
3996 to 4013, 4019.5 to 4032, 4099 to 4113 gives -0.11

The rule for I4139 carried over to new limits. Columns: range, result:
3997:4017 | 26.6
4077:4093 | 27.2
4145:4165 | 25.2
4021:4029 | 29.5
